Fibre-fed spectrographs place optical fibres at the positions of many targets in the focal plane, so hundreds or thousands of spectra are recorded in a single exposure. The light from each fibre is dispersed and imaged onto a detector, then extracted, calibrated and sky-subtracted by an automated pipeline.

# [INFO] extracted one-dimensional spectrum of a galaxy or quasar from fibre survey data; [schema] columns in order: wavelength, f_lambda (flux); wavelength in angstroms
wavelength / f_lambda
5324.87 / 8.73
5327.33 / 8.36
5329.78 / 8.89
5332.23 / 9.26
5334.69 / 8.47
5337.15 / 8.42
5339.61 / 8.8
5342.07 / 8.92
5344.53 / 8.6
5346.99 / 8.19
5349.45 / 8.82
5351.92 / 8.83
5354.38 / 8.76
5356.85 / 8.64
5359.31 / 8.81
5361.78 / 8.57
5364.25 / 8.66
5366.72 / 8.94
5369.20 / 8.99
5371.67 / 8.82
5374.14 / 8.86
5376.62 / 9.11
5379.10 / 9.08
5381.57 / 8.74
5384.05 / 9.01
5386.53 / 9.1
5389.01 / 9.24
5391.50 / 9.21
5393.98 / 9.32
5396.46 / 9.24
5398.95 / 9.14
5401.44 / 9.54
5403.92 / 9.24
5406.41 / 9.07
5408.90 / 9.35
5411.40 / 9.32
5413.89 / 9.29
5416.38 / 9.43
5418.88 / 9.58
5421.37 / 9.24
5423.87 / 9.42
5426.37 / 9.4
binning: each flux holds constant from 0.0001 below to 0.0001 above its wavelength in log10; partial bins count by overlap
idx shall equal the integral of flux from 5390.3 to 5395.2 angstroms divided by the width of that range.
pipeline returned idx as 9.27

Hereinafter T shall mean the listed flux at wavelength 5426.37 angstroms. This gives 9.4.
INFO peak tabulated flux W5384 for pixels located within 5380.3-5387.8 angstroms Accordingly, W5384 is 9.1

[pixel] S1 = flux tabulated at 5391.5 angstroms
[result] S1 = 9.21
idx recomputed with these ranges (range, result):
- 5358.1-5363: 8.69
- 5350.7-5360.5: 8.77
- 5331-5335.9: 8.87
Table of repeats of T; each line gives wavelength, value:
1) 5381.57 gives 8.74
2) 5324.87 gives 8.73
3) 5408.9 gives 9.35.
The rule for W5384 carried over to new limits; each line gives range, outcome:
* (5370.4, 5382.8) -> 9.11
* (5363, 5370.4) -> 8.99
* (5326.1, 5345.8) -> 9.26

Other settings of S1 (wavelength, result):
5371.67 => 8.82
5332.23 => 9.26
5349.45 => 8.82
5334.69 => 8.47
